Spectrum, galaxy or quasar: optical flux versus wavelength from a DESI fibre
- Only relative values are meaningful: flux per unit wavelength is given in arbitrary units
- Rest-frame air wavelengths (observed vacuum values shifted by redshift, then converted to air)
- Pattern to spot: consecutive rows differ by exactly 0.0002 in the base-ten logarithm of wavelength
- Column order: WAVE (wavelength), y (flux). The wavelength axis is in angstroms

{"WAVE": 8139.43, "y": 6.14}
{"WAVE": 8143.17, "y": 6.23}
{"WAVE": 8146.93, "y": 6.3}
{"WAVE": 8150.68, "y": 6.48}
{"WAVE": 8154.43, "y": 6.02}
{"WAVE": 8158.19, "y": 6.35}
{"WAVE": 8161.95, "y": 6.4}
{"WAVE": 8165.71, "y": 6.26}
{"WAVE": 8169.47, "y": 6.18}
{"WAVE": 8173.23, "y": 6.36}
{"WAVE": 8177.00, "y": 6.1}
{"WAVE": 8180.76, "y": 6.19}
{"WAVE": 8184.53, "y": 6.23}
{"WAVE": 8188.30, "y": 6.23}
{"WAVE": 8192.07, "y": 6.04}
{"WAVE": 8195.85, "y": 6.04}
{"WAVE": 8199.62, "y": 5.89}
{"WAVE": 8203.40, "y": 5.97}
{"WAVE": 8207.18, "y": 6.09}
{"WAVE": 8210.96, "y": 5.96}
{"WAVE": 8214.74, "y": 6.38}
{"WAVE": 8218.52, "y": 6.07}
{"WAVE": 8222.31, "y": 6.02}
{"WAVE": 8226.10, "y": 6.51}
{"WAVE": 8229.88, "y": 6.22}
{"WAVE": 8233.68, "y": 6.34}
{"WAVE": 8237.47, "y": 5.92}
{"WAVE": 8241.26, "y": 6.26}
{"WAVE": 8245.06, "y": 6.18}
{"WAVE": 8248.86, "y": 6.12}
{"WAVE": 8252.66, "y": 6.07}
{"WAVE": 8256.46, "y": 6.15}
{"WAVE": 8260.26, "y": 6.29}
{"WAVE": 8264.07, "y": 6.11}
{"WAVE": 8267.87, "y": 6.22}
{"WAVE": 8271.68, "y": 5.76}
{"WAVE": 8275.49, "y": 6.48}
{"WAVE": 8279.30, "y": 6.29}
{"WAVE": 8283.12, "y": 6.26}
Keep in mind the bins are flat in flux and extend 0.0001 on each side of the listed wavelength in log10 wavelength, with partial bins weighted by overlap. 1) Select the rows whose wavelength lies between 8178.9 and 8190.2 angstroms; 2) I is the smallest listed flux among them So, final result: 6.19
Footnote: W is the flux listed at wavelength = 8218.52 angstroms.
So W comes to 6.07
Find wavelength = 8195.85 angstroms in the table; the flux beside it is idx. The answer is 6.04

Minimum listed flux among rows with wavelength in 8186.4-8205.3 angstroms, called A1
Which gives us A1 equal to 5.89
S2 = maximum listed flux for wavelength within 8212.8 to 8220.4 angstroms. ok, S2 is 6.38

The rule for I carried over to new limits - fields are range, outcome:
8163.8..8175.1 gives 6.18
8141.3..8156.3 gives 6.02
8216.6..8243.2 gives 5.92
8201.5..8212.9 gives 5.96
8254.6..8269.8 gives 6.11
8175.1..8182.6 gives 6.1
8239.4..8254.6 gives 6.07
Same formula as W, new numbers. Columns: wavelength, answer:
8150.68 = 6.48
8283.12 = 6.26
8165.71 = 6.26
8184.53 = 6.23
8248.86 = 6.12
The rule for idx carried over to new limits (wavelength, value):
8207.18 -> 6.09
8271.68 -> 5.76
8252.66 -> 6.07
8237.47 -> 5.92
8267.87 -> 6.22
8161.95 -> 6.4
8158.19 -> 6.35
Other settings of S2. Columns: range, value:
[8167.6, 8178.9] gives 6.36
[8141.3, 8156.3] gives 6.48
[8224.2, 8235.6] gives 6.51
